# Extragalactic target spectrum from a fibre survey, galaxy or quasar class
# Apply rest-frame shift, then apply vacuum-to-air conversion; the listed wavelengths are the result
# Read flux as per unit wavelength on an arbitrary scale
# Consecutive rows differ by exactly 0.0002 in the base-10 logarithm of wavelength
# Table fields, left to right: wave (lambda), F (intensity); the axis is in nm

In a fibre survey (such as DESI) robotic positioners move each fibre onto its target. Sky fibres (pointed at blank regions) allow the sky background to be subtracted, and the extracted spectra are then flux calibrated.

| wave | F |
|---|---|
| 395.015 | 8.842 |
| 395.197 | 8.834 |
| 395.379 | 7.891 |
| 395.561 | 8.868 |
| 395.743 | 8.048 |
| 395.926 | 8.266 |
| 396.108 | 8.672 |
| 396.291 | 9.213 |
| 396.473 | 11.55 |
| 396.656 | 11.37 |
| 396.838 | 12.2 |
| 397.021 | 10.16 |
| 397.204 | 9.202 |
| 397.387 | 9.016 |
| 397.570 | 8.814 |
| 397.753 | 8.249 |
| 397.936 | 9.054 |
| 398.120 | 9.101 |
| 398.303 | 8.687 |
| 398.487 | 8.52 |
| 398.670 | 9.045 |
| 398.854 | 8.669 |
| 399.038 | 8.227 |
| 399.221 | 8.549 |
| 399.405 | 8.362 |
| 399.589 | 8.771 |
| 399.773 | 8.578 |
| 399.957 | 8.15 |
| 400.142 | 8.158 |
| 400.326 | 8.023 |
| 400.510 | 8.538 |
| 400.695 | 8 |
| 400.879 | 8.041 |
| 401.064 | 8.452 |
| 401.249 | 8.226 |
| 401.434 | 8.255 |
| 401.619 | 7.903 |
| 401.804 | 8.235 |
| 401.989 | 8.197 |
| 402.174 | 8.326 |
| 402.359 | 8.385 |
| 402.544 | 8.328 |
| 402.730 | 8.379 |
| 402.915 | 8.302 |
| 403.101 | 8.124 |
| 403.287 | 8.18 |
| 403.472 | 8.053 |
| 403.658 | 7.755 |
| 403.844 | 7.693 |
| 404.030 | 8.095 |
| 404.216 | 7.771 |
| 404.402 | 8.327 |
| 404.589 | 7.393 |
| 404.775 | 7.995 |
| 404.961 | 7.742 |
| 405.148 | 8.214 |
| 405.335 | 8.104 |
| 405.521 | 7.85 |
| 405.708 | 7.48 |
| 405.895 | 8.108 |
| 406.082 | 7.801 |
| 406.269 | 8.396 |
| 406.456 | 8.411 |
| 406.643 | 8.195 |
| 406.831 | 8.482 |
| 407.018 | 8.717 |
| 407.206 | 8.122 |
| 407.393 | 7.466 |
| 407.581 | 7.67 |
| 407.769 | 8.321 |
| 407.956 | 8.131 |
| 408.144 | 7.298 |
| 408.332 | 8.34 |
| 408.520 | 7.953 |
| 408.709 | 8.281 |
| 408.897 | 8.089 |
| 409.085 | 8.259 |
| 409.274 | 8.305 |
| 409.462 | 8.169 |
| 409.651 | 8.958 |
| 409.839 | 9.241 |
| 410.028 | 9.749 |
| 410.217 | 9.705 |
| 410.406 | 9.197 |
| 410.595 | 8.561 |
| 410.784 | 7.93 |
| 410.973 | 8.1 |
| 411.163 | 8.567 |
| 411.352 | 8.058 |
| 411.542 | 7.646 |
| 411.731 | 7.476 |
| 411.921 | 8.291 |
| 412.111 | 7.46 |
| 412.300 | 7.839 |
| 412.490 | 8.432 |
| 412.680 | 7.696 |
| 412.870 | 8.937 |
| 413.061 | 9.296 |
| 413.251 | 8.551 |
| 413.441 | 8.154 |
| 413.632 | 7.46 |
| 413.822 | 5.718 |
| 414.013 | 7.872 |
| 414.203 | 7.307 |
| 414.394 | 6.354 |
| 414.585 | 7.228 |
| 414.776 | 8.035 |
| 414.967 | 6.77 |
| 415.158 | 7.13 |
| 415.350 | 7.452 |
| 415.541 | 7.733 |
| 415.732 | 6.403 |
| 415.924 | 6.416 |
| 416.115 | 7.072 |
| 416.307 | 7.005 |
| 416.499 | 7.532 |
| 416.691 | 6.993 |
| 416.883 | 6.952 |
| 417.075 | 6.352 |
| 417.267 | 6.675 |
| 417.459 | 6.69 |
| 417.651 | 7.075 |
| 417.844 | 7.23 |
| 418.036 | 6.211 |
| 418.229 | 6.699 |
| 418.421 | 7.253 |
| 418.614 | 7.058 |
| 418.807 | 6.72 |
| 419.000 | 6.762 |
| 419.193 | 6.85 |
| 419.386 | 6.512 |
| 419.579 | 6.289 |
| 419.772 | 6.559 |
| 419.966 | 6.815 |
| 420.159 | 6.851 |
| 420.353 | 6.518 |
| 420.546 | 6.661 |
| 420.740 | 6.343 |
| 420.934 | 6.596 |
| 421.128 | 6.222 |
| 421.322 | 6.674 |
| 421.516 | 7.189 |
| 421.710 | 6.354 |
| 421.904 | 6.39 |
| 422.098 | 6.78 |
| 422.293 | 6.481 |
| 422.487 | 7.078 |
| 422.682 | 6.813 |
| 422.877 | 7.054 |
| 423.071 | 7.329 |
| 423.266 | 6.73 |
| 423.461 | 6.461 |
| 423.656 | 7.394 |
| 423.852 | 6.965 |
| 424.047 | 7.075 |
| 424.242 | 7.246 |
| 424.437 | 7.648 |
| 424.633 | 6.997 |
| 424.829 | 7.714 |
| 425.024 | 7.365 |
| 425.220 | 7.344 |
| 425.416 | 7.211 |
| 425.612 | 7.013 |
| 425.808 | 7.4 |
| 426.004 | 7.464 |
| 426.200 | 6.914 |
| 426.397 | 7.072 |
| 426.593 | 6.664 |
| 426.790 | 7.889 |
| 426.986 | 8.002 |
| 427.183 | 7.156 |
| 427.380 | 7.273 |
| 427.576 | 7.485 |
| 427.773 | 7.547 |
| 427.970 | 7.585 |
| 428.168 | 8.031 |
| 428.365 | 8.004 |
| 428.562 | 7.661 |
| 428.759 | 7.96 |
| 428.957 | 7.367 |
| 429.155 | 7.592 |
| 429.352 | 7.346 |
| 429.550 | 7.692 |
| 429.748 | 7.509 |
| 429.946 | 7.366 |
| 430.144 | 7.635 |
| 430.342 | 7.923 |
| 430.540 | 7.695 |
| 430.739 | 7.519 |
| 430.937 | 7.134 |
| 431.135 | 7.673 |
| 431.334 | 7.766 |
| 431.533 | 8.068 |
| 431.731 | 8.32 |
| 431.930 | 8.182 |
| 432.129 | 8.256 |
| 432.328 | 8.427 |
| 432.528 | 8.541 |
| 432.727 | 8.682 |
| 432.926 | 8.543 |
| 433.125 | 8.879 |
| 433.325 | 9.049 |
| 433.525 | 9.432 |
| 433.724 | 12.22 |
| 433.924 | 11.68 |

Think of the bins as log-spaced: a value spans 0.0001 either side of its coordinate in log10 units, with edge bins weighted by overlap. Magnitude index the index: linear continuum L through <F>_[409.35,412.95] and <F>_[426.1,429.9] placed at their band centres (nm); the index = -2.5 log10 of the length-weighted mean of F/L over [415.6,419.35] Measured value 0.18 mag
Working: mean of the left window 8.42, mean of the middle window 6.84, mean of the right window 7.51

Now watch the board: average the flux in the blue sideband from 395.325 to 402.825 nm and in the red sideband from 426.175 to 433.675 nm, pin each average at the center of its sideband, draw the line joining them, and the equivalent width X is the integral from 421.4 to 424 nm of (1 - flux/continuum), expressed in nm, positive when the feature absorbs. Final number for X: 0.396 nm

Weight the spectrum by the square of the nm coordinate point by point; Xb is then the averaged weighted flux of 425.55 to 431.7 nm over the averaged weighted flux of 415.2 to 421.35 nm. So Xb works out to 1.17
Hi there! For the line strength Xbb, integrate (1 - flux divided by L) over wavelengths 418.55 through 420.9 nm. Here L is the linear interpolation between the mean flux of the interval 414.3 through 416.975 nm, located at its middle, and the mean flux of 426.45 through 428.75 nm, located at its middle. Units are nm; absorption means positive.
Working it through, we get 0.19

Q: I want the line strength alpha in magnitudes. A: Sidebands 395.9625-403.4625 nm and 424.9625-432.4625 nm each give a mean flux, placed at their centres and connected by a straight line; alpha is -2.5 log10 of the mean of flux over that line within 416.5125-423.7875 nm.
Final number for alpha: 0.17 mag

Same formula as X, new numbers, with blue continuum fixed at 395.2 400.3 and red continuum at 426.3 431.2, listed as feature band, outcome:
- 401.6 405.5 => 0.29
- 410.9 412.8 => 0.08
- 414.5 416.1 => 0.20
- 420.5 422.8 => 0.36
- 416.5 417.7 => 0.19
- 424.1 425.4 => 0.06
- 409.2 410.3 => -0.08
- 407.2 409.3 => 0.12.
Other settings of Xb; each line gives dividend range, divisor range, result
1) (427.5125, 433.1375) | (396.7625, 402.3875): 1.06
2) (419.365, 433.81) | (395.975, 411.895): 0.99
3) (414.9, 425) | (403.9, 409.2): 0.91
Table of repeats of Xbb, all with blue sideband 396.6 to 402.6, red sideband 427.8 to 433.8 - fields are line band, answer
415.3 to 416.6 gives 0.20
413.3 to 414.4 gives 0.15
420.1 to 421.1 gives 0.21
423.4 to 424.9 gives 0.19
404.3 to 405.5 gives 0.09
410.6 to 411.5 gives 0.03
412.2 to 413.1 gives 0.01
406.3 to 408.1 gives 0.09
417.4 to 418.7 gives 0.23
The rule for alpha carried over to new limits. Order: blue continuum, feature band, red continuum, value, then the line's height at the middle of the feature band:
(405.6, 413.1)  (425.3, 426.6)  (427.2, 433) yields 0.11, 7.9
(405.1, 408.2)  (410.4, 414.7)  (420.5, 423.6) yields -0.05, 7.54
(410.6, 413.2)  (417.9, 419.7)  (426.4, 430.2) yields 0.18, 7.9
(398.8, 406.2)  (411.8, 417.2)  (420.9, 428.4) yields 0.02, 7.6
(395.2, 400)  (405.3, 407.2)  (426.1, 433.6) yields 0.07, 8.73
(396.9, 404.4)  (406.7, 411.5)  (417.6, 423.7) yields -0.09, 7.71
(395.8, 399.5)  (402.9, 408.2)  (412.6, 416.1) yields 0.05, 8.39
